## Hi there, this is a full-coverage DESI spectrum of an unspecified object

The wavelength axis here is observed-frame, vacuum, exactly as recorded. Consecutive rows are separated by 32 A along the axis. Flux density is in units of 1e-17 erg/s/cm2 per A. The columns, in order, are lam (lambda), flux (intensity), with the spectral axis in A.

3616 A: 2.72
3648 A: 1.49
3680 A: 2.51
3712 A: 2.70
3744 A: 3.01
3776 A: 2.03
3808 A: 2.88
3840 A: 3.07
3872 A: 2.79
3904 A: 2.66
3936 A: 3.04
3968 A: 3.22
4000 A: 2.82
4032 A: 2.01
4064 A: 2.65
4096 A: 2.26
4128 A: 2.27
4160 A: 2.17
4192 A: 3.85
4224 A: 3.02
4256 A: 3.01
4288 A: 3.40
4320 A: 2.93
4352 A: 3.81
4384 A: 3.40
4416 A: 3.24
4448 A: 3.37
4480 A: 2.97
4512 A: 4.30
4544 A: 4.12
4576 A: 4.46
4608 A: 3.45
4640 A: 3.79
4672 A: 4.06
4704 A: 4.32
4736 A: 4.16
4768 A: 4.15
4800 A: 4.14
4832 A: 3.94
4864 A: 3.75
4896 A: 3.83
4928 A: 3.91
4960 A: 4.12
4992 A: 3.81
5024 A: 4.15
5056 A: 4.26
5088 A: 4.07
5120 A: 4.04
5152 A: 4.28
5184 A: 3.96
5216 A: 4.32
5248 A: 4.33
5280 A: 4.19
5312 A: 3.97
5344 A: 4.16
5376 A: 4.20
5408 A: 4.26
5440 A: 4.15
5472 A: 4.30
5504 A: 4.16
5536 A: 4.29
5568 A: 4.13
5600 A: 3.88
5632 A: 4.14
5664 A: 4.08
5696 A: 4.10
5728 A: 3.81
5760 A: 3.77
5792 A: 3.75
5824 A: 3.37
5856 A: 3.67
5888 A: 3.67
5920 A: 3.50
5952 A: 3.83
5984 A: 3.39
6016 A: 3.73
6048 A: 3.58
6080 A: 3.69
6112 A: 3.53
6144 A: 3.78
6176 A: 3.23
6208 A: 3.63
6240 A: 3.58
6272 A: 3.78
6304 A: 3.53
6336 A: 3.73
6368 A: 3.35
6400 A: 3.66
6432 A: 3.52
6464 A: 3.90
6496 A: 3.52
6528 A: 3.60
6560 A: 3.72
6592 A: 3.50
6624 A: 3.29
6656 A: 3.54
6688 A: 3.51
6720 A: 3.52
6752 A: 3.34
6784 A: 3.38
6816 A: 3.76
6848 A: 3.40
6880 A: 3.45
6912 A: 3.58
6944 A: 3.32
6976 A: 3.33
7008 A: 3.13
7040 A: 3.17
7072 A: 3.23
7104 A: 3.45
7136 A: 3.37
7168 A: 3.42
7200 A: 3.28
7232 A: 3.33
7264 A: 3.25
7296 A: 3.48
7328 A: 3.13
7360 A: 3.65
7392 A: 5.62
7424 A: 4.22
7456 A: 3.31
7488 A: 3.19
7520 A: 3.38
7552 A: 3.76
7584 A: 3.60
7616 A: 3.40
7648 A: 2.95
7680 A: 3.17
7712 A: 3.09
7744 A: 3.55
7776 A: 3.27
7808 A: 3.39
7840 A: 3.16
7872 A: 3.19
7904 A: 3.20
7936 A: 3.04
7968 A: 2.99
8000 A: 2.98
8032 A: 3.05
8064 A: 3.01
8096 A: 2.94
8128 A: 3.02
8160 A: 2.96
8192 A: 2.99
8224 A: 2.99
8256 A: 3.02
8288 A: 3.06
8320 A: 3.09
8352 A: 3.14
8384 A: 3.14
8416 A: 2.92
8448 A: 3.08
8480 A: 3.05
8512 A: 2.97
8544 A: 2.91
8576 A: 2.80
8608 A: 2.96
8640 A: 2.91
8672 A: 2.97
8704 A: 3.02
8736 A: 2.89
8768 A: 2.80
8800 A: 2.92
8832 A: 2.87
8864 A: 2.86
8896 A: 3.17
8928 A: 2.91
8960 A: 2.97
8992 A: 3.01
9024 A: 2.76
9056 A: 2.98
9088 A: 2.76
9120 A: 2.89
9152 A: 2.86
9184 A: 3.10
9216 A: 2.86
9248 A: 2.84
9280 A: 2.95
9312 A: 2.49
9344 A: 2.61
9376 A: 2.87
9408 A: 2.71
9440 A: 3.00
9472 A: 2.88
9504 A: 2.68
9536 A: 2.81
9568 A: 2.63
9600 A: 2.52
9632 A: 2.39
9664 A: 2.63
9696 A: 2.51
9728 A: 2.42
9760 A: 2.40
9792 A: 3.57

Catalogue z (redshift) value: 0.126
